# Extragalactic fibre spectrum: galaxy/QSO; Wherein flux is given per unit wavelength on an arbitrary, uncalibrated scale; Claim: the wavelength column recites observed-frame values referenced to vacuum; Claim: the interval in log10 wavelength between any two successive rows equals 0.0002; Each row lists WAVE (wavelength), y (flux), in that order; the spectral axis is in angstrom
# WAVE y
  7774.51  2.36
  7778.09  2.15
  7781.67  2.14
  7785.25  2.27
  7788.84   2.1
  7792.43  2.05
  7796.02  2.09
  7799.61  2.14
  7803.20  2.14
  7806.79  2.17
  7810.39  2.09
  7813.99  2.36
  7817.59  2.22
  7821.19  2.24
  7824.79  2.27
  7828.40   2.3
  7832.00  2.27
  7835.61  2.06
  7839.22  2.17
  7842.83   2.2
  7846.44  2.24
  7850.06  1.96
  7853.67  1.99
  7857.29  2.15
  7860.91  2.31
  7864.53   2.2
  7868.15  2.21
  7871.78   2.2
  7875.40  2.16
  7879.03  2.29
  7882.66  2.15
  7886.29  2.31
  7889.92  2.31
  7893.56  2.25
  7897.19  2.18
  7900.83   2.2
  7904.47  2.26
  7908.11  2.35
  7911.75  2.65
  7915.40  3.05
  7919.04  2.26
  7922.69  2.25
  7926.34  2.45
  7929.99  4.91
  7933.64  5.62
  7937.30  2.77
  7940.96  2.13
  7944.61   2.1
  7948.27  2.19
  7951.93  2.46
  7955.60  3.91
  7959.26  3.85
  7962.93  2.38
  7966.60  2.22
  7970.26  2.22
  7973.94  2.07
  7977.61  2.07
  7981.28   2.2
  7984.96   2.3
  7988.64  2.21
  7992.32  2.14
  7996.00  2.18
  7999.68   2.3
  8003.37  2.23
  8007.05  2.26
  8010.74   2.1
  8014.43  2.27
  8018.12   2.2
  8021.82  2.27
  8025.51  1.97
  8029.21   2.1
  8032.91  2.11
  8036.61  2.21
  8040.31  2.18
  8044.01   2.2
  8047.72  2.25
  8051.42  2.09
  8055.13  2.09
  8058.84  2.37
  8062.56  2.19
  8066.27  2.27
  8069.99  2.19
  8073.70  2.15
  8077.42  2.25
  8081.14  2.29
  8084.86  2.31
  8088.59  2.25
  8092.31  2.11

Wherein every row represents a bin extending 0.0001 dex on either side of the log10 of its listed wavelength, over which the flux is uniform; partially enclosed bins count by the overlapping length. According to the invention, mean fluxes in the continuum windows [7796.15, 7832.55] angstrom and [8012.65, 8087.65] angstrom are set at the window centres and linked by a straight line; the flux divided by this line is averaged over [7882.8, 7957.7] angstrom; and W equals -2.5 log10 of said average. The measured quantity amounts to -0.228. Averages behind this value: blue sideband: 2.21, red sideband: 2.2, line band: 2.72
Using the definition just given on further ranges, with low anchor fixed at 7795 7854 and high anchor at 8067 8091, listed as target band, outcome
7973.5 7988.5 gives 0.02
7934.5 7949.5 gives -0.14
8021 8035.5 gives 0.06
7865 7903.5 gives -0.02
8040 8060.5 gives 0.02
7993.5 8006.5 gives -0.01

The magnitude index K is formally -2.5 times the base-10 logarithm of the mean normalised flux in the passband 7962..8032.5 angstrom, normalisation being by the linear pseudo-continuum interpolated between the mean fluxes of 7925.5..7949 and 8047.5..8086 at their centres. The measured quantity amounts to 0.25 mag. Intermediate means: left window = 3.24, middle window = 2.19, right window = 2.22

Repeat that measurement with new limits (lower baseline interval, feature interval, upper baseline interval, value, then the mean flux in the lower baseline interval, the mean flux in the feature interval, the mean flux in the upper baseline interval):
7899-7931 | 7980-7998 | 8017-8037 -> 0.05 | 2.65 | 2.21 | 2.14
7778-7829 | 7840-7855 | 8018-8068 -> 0.04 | 2.18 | 2.11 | 2.18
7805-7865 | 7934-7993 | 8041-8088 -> -0.15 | 2.19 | 2.54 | 2.22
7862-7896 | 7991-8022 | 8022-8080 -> -0.01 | 2.23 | 2.22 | 2.18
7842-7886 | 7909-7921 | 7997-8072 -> -0.20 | 2.18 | 2.63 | 2.19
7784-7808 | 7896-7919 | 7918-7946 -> 0.20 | 2.13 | 2.44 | 3.1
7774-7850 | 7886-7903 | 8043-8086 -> -0.02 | 2.18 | 2.24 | 2.22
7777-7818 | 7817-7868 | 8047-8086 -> -0.01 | 2.16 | 2.18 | 2.22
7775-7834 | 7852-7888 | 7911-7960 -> 0.19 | 2.19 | 2.2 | 3.03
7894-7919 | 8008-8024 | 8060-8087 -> 0.05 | 2.42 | 2.21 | 2.24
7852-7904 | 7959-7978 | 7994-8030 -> -0.09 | 2.21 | 2.38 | 2.19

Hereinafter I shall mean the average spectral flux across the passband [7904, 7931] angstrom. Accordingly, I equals 2.73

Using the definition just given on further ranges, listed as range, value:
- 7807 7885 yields 2.19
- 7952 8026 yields 2.38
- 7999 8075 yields 2.19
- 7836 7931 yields 2.35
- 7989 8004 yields 2.21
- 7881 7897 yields 2.25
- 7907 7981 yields 2.79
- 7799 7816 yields 2.18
